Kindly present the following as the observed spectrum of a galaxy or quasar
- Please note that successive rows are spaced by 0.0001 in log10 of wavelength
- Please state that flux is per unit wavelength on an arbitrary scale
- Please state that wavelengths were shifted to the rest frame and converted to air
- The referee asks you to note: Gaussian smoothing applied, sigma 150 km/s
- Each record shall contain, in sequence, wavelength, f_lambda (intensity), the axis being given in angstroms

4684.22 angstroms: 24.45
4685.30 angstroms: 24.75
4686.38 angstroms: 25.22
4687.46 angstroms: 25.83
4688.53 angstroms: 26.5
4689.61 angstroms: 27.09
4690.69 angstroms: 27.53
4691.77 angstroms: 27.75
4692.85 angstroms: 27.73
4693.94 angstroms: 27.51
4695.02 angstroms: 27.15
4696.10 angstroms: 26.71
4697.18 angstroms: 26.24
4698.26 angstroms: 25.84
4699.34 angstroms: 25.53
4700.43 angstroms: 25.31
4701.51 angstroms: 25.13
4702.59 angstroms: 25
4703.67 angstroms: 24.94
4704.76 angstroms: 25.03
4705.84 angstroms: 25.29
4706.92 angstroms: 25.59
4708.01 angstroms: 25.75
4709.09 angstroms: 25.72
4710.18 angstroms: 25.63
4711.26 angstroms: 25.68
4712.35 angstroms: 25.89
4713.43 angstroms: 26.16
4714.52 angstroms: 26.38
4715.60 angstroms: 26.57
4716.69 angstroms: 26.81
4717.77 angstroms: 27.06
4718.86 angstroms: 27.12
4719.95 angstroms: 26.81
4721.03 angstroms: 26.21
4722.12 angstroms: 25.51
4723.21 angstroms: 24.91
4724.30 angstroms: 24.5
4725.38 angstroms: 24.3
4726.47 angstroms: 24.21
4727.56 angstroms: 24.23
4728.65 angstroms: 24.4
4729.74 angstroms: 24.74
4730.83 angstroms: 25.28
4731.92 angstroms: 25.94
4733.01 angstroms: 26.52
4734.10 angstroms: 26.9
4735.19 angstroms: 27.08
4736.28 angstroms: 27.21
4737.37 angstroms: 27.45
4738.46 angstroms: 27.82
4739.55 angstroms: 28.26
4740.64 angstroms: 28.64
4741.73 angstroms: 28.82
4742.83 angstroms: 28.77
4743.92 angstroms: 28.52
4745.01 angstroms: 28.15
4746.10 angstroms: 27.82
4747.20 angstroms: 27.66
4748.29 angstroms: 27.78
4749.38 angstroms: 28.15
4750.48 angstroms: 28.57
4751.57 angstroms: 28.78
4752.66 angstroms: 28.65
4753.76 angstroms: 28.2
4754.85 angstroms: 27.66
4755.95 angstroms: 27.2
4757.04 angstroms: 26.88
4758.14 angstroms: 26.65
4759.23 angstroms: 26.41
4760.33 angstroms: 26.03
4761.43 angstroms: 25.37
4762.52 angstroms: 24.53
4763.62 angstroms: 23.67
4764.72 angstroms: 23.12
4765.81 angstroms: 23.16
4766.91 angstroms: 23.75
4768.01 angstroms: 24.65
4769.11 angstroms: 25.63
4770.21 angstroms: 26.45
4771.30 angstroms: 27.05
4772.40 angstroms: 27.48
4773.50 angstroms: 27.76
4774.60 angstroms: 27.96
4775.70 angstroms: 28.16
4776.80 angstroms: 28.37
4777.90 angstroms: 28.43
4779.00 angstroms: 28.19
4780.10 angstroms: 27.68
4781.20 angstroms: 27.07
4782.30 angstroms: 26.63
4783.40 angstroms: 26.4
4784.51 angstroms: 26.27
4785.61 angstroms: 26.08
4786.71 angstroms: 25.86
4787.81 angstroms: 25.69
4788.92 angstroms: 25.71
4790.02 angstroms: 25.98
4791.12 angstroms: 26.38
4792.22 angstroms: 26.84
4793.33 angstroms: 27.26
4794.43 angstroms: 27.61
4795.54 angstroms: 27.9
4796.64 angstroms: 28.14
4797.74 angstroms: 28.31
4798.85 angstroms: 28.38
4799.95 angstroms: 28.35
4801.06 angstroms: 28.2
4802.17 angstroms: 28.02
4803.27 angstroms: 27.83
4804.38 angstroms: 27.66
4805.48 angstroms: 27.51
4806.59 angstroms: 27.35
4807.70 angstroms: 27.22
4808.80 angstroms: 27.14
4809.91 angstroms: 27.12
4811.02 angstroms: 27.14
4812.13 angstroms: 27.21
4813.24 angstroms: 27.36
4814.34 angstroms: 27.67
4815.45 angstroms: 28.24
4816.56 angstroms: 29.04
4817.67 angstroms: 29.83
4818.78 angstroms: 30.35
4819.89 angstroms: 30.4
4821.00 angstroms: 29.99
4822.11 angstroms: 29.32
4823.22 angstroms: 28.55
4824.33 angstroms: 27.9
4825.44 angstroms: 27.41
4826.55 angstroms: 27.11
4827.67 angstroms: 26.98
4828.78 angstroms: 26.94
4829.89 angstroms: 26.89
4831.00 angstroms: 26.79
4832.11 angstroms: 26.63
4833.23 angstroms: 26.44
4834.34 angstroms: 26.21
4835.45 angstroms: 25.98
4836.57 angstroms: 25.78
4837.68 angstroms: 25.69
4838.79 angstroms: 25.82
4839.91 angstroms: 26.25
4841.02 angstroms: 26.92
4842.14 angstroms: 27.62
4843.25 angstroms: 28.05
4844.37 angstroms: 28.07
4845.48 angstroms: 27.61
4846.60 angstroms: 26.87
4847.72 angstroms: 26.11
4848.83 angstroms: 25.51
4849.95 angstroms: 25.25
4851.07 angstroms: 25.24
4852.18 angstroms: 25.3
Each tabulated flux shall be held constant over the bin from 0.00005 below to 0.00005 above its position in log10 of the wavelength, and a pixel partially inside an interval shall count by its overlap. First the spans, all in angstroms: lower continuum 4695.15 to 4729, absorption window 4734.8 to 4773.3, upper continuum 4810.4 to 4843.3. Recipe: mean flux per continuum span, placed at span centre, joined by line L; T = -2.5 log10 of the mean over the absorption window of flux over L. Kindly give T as -0.024 mag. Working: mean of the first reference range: 25.7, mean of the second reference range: 27.5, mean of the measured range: 26.9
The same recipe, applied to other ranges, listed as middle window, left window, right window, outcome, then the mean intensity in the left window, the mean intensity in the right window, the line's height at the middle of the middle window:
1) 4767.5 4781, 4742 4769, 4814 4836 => -0.01 mag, 26.7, 27.9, 27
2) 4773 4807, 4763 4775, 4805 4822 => -0.02 mag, 25.5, 28.3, 26.8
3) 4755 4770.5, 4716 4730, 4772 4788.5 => 0.06 mag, 25.5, 27.2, 26.7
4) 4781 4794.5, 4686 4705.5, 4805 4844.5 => 0.03 mag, 26.2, 27.5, 27.1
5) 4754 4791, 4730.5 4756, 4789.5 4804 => 0.06 mag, 27.8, 27.6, 27.7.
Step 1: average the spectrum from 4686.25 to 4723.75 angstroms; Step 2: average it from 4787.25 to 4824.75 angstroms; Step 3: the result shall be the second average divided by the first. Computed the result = 1.07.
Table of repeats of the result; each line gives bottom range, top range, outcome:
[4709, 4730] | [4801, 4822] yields 1.10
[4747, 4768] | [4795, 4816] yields 1.05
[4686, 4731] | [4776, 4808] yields 1.05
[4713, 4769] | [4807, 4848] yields 1.04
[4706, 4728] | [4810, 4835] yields 1.08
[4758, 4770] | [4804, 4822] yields 1.14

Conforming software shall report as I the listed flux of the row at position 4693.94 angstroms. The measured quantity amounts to 27.51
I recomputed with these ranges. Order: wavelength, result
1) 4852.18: 25.3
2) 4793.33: 27.26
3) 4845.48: 27.61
